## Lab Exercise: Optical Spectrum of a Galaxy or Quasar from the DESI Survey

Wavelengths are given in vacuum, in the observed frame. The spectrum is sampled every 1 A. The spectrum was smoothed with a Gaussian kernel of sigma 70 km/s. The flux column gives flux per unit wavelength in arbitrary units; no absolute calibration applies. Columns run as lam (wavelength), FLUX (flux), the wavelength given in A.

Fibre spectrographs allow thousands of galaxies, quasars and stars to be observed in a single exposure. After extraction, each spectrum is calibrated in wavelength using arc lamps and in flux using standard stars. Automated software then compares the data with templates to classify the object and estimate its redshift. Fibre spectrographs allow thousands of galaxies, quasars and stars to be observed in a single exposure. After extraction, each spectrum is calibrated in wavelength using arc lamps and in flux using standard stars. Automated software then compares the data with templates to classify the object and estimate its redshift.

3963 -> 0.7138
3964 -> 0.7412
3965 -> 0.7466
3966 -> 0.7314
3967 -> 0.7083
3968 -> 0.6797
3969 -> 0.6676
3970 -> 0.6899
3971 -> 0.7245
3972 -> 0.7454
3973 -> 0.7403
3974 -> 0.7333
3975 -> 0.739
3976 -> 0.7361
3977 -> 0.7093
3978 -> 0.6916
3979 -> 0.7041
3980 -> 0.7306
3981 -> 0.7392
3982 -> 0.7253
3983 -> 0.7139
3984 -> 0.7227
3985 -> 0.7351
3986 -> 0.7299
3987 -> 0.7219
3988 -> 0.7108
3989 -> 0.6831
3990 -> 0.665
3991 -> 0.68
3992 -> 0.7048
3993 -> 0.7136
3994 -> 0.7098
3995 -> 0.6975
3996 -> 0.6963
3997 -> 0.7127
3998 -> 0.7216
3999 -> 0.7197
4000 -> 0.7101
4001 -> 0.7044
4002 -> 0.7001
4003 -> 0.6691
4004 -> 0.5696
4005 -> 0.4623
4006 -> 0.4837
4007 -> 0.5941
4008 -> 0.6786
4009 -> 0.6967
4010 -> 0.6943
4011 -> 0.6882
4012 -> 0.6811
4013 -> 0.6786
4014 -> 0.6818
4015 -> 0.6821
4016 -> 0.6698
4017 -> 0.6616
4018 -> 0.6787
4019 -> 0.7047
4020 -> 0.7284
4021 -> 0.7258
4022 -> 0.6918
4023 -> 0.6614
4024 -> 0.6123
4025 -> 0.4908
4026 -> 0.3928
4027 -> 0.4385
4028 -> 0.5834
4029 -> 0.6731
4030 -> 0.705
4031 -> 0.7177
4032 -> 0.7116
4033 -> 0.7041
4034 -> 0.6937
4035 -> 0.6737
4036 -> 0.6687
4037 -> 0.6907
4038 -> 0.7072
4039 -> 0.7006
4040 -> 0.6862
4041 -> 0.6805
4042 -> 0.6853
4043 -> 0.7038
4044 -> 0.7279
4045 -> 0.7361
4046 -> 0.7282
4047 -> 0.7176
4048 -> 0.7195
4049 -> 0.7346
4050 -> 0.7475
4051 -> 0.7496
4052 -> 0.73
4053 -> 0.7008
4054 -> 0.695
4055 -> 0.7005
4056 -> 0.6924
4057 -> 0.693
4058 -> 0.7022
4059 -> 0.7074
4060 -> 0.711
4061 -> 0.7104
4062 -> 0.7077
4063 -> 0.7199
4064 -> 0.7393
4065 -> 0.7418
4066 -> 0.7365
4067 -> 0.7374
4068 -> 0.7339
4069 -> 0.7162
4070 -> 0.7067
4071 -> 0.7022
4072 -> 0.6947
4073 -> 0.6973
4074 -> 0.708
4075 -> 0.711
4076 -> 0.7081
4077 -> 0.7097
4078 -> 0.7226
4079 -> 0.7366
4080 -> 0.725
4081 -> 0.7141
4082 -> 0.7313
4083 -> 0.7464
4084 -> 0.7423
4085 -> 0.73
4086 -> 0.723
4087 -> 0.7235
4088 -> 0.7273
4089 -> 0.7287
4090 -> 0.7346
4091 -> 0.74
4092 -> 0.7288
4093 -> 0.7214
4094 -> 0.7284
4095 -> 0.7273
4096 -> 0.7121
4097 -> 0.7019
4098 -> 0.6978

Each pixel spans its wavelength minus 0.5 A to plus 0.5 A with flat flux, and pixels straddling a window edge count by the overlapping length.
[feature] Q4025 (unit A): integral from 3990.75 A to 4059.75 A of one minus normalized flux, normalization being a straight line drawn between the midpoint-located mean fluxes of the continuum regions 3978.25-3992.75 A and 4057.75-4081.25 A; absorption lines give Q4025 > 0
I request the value 3.7 A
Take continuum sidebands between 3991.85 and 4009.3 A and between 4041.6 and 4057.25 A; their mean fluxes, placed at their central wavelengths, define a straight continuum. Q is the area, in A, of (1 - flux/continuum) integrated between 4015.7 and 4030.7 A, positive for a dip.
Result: 1.3 A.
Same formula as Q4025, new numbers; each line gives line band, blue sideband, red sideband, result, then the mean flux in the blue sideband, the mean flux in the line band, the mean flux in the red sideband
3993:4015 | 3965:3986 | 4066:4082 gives 1.6 A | 0.719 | 0.666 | 0.716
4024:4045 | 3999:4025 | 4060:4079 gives 0.9 A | 0.658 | 0.653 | 0.717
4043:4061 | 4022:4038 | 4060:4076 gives -0.9 A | 0.632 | 0.717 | 0.717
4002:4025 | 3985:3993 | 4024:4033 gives -0.6 A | 0.702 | 0.652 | 0.597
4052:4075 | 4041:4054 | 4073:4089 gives 0.3 A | 0.721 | 0.712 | 0.723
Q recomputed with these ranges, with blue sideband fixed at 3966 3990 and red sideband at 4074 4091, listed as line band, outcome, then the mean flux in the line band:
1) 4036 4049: 0.3 A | 0.707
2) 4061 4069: -0.1 A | 0.729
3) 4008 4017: 0.5 A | 0.683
